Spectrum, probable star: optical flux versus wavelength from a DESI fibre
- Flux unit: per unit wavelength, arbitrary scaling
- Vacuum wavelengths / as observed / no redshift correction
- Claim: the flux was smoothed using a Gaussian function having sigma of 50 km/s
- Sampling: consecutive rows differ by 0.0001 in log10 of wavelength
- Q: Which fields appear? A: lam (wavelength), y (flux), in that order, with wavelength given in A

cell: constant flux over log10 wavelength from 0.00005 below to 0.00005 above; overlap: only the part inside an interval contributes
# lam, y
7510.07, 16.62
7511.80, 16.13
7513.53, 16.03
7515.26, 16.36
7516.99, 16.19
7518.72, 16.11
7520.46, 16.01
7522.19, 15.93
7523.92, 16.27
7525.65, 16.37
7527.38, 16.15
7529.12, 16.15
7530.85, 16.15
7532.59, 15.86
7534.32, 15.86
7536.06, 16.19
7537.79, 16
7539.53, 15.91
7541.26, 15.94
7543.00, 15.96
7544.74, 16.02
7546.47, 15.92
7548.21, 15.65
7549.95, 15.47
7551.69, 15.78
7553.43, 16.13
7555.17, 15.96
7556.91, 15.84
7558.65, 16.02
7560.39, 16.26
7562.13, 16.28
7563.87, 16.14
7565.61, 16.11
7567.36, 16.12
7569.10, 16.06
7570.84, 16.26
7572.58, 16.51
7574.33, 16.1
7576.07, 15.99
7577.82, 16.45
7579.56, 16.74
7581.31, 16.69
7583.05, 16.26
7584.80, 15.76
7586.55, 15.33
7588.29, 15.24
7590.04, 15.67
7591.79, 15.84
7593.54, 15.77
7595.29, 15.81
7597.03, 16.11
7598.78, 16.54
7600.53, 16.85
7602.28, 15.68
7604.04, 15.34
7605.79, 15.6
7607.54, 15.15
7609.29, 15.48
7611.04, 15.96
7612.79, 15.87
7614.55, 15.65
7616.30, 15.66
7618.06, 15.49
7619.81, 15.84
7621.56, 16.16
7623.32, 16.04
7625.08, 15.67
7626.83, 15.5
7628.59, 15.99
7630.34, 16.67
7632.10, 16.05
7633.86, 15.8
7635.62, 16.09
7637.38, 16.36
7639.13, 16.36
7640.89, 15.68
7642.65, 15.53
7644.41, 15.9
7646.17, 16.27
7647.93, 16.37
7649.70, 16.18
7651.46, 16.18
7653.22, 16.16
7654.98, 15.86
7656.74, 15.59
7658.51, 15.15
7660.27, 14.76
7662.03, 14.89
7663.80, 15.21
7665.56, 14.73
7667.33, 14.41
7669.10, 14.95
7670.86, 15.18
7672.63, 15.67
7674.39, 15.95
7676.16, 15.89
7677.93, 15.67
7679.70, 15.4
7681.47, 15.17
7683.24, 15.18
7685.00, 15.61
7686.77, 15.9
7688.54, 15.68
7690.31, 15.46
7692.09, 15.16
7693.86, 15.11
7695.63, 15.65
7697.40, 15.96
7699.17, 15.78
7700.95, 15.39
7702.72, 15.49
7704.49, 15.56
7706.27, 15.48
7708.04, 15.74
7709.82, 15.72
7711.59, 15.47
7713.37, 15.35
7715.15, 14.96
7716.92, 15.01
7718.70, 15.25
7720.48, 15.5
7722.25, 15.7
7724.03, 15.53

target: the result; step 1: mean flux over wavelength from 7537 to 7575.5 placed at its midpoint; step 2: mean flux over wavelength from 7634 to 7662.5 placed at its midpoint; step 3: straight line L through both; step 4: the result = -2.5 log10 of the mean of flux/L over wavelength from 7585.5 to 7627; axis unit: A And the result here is 0.011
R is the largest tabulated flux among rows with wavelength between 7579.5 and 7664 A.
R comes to 16.85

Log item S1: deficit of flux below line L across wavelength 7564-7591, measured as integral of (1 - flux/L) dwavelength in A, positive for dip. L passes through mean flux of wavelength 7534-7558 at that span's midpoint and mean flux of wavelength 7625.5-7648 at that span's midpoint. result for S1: -0.2 A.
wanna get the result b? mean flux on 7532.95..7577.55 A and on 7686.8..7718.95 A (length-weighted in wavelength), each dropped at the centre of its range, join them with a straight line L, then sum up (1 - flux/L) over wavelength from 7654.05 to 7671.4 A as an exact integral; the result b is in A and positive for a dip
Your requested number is 0.6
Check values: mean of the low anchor 16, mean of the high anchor 15.5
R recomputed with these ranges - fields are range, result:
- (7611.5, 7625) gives 16.16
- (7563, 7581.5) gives 16.74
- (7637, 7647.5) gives 16.36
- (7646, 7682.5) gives 16.37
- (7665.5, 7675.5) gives 15.95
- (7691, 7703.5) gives 15.96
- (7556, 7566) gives 16.28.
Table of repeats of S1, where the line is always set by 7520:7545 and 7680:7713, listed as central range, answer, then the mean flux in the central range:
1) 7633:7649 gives -0.3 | 16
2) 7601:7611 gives 0.2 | 15.5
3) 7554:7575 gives -0.2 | 16.1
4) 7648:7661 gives -0.1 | 15.7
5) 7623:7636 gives -0.2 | 16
